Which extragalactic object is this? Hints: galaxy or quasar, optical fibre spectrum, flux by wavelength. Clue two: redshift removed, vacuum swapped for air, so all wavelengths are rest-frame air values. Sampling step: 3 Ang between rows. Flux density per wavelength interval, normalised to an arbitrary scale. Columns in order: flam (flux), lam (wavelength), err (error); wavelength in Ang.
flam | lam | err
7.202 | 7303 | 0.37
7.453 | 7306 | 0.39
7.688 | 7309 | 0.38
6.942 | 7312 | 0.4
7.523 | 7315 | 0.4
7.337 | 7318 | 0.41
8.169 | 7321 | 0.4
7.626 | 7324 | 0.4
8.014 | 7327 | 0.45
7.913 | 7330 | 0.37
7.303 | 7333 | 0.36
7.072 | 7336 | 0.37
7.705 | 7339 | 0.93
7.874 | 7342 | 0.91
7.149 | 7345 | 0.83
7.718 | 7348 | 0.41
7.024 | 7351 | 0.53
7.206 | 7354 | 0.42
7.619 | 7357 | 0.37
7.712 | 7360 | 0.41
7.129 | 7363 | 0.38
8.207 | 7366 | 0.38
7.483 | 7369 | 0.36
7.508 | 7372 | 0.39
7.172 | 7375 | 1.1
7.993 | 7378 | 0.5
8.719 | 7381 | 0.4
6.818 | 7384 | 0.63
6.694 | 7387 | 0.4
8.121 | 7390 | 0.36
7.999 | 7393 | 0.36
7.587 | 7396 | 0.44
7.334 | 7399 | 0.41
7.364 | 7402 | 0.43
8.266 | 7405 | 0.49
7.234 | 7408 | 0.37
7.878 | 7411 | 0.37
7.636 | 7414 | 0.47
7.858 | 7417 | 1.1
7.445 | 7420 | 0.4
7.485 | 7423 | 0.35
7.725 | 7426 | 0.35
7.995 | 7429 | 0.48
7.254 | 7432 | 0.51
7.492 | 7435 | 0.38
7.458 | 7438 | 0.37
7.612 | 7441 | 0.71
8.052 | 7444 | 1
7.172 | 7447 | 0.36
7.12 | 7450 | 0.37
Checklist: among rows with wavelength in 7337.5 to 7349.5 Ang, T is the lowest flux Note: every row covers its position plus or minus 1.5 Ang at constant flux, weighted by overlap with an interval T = 7.149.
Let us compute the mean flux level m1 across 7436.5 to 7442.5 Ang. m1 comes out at 7.54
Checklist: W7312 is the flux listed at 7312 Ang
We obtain 6.942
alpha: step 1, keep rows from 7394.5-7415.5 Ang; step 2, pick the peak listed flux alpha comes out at 8.266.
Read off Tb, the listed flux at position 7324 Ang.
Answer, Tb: 7.626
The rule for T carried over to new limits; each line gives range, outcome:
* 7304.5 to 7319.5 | 6.942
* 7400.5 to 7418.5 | 7.234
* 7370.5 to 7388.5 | 6.694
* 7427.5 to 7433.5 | 7.254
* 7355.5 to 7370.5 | 7.129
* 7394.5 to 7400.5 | 7.334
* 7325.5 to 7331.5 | 7.913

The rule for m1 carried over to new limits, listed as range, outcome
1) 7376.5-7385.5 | 7.84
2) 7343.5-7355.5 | 7.27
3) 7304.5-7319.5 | 7.39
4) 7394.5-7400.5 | 7.46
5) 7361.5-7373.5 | 7.58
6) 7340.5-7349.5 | 7.58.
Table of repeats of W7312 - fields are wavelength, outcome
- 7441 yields 7.612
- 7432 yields 7.254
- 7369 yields 7.483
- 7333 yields 7.303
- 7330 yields 7.913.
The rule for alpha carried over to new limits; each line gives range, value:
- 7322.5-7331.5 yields 8.014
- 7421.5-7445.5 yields 8.052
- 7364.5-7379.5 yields 8.207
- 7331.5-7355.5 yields 7.874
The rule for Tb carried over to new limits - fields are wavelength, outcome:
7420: 7.445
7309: 7.688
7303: 7.202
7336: 7.072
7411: 7.878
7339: 7.705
